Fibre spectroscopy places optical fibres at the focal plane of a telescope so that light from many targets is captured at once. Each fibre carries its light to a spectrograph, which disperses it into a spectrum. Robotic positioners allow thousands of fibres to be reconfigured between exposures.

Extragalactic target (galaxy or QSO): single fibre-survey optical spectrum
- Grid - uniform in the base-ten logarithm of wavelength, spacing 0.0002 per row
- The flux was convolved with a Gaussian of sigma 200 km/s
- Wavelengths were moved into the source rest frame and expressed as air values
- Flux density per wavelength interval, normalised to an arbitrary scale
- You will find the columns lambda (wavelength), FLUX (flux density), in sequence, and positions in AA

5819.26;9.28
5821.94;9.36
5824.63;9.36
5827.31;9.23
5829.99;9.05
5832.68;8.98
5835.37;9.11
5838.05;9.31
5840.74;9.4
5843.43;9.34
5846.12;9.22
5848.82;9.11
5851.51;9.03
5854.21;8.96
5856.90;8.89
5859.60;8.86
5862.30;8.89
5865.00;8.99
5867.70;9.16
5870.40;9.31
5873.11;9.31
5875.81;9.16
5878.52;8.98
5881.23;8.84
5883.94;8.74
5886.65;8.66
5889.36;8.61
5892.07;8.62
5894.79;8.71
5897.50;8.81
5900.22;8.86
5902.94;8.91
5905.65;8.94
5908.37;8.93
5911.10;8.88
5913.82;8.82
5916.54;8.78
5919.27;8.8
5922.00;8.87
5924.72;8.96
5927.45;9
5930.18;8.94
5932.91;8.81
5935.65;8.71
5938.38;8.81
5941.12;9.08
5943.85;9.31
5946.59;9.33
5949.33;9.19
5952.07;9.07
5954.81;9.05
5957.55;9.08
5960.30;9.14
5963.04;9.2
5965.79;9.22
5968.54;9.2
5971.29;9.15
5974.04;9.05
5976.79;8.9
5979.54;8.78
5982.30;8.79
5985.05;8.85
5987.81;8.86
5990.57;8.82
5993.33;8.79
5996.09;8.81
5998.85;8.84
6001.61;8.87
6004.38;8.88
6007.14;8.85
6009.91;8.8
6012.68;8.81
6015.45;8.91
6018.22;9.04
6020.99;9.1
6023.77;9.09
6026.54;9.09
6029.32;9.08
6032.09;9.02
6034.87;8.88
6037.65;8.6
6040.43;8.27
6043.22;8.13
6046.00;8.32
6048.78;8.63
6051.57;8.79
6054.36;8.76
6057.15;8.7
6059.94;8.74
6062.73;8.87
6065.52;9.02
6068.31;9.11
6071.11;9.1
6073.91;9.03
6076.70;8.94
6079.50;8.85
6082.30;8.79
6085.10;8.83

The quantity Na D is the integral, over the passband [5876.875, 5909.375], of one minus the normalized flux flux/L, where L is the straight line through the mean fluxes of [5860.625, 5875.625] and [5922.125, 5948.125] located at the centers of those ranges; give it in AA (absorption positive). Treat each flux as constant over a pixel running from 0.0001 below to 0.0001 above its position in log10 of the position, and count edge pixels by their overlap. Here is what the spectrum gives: 1.0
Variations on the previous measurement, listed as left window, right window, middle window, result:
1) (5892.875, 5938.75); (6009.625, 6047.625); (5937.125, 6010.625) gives -1.4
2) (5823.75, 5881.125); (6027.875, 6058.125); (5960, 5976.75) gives -0.6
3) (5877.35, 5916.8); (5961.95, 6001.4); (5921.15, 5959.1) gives -0.6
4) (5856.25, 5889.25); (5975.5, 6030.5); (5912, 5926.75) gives 0.1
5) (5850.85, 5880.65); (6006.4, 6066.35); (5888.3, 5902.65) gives 0.4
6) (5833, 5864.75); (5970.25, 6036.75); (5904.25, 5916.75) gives 0.2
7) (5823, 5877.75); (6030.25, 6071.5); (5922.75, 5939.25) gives 0.2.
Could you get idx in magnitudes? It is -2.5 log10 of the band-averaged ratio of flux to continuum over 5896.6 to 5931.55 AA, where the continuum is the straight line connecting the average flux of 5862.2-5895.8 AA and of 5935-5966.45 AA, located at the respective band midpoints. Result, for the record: 0.02 mag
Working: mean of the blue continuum 8.92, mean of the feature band 8.89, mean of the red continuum 9.11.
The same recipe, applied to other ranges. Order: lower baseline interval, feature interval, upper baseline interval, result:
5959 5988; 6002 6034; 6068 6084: 0.003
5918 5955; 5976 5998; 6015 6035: 0.024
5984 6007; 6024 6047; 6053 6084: 0.021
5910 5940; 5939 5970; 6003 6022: -0.035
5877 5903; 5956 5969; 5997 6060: -0.046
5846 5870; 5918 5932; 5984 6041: 0.005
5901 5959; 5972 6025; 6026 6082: -0.002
